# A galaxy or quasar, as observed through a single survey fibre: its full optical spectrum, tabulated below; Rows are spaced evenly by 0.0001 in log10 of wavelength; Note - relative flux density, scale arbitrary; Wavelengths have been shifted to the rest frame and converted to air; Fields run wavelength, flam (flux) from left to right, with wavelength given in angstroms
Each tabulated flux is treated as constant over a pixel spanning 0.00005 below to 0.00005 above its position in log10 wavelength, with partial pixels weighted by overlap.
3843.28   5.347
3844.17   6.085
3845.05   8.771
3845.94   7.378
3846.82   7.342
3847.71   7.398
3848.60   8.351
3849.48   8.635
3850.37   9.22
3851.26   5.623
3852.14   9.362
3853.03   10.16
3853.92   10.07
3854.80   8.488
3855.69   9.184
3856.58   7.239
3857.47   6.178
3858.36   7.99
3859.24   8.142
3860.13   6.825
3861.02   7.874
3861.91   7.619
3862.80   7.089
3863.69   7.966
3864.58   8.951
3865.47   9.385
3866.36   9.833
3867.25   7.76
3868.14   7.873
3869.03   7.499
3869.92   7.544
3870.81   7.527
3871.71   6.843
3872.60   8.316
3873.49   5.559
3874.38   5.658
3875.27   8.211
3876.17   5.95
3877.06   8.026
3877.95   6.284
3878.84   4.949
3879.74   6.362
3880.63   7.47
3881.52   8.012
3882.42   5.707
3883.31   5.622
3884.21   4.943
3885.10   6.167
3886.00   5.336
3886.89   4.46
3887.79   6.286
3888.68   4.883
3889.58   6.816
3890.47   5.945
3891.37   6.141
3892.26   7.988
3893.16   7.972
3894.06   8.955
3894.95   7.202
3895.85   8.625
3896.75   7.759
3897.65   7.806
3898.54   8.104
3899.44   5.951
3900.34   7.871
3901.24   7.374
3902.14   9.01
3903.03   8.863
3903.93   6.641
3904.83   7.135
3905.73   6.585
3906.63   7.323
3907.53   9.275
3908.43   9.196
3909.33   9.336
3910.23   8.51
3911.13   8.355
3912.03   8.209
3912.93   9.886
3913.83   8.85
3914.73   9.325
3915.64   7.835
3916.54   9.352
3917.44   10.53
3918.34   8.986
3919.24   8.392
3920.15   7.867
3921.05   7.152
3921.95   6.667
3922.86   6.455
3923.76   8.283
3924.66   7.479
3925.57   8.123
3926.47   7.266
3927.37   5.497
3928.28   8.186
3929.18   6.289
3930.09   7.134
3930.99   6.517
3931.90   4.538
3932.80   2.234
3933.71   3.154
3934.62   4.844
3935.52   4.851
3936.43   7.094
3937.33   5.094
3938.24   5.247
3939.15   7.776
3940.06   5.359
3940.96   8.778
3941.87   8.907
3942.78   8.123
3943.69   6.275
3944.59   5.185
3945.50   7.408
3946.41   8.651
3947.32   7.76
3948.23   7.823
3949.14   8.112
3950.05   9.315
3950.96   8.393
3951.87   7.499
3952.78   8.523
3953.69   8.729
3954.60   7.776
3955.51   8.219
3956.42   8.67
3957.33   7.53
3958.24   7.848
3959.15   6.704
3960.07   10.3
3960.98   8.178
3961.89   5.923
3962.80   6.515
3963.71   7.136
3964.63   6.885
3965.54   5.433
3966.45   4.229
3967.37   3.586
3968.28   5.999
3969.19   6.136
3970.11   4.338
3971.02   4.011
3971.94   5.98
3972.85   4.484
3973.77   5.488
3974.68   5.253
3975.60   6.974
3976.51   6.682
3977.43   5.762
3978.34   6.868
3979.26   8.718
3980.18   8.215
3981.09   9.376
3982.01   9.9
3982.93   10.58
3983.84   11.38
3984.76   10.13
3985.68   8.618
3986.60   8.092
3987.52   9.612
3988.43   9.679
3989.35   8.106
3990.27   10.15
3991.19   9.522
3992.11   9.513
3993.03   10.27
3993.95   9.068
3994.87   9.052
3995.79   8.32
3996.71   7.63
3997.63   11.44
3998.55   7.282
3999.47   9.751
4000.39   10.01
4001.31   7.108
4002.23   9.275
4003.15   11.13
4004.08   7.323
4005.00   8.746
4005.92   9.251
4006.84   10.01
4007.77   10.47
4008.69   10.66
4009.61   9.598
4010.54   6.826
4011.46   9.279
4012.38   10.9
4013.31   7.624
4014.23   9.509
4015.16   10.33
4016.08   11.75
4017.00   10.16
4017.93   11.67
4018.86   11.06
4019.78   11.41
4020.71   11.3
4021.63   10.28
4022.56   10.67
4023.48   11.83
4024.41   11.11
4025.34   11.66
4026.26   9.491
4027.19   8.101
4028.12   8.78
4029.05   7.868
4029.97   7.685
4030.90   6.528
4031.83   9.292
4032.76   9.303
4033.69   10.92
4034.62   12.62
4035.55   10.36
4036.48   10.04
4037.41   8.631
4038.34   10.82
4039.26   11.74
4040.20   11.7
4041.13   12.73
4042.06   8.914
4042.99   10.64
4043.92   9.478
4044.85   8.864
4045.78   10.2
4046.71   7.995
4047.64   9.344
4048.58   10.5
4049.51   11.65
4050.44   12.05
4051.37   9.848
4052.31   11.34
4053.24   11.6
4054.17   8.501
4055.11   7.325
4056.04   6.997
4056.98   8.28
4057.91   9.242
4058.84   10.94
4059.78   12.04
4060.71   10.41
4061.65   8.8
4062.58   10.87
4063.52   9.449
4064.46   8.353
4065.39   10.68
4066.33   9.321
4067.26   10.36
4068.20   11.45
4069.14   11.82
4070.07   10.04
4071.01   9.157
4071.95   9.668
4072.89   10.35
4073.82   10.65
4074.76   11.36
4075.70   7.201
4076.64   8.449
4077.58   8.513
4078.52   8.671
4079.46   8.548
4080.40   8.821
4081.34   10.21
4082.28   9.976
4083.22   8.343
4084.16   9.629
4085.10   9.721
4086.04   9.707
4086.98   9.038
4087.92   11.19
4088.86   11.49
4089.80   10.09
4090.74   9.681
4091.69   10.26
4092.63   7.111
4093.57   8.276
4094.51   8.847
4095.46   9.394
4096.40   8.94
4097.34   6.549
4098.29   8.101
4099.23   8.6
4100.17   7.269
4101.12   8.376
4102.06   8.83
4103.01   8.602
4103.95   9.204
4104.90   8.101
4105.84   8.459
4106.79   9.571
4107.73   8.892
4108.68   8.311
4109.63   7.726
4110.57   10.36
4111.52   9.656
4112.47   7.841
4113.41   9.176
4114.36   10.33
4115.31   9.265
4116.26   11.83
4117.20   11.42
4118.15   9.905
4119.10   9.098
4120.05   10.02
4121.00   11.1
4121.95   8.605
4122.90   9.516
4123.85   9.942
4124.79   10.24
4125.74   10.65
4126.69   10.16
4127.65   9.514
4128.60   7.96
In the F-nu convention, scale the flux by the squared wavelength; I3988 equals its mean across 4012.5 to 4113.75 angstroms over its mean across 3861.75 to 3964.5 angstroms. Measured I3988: 1.4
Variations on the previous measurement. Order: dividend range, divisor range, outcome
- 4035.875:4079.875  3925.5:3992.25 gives 1.45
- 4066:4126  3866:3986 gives 1.42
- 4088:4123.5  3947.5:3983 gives 1.39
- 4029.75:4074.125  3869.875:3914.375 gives 1.50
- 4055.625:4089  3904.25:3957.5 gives 1.39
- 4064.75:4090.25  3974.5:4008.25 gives 1.14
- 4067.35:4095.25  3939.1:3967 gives 1.36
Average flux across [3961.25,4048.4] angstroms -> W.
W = 8.9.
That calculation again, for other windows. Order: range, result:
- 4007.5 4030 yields 10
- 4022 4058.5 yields 9.87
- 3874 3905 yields 6.87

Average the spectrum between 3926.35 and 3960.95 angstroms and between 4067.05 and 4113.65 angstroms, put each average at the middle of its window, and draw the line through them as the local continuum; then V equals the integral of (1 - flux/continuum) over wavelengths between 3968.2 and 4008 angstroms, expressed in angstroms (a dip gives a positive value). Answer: -3.07 angstroms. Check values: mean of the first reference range 7.06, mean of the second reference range 9.2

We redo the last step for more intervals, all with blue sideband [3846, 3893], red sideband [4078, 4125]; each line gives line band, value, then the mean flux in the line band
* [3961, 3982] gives 5.0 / 6.22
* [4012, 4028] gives -3.6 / 10.5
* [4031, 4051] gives -3.6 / 10.3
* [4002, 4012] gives -1.0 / 9.34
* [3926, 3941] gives 3.9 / 5.8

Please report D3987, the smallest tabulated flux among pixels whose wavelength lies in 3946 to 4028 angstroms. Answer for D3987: 3.586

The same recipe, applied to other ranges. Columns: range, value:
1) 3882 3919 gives 4.46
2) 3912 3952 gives 2.234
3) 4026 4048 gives 6.528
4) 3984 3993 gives 8.092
